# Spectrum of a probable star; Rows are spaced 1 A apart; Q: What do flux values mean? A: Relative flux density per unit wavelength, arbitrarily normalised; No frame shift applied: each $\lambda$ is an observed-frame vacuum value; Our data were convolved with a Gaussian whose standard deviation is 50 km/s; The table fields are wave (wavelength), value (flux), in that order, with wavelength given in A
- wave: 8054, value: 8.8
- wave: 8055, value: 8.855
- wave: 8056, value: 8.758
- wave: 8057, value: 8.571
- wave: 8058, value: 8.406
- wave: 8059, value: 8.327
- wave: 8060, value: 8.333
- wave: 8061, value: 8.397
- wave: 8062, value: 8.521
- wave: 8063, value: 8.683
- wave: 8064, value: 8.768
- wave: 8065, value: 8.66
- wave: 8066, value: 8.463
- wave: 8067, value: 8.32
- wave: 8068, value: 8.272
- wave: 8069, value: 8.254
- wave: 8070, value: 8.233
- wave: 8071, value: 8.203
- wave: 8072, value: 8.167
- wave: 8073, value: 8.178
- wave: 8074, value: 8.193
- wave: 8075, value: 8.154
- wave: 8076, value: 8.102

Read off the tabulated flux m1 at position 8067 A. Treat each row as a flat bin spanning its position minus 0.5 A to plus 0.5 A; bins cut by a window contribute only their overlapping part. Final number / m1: 8.32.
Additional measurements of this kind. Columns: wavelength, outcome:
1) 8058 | 8.406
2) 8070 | 8.233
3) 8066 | 8.463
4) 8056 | 8.758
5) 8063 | 8.683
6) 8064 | 8.768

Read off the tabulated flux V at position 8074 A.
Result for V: 8.193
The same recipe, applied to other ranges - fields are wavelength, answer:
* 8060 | 8.333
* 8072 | 8.167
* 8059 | 8.327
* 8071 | 8.203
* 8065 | 8.66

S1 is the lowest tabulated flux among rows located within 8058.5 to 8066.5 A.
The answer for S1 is 8.327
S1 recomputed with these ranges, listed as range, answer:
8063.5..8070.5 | 8.233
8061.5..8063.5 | 8.521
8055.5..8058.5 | 8.406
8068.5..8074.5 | 8.167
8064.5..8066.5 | 8.463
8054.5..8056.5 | 8.758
